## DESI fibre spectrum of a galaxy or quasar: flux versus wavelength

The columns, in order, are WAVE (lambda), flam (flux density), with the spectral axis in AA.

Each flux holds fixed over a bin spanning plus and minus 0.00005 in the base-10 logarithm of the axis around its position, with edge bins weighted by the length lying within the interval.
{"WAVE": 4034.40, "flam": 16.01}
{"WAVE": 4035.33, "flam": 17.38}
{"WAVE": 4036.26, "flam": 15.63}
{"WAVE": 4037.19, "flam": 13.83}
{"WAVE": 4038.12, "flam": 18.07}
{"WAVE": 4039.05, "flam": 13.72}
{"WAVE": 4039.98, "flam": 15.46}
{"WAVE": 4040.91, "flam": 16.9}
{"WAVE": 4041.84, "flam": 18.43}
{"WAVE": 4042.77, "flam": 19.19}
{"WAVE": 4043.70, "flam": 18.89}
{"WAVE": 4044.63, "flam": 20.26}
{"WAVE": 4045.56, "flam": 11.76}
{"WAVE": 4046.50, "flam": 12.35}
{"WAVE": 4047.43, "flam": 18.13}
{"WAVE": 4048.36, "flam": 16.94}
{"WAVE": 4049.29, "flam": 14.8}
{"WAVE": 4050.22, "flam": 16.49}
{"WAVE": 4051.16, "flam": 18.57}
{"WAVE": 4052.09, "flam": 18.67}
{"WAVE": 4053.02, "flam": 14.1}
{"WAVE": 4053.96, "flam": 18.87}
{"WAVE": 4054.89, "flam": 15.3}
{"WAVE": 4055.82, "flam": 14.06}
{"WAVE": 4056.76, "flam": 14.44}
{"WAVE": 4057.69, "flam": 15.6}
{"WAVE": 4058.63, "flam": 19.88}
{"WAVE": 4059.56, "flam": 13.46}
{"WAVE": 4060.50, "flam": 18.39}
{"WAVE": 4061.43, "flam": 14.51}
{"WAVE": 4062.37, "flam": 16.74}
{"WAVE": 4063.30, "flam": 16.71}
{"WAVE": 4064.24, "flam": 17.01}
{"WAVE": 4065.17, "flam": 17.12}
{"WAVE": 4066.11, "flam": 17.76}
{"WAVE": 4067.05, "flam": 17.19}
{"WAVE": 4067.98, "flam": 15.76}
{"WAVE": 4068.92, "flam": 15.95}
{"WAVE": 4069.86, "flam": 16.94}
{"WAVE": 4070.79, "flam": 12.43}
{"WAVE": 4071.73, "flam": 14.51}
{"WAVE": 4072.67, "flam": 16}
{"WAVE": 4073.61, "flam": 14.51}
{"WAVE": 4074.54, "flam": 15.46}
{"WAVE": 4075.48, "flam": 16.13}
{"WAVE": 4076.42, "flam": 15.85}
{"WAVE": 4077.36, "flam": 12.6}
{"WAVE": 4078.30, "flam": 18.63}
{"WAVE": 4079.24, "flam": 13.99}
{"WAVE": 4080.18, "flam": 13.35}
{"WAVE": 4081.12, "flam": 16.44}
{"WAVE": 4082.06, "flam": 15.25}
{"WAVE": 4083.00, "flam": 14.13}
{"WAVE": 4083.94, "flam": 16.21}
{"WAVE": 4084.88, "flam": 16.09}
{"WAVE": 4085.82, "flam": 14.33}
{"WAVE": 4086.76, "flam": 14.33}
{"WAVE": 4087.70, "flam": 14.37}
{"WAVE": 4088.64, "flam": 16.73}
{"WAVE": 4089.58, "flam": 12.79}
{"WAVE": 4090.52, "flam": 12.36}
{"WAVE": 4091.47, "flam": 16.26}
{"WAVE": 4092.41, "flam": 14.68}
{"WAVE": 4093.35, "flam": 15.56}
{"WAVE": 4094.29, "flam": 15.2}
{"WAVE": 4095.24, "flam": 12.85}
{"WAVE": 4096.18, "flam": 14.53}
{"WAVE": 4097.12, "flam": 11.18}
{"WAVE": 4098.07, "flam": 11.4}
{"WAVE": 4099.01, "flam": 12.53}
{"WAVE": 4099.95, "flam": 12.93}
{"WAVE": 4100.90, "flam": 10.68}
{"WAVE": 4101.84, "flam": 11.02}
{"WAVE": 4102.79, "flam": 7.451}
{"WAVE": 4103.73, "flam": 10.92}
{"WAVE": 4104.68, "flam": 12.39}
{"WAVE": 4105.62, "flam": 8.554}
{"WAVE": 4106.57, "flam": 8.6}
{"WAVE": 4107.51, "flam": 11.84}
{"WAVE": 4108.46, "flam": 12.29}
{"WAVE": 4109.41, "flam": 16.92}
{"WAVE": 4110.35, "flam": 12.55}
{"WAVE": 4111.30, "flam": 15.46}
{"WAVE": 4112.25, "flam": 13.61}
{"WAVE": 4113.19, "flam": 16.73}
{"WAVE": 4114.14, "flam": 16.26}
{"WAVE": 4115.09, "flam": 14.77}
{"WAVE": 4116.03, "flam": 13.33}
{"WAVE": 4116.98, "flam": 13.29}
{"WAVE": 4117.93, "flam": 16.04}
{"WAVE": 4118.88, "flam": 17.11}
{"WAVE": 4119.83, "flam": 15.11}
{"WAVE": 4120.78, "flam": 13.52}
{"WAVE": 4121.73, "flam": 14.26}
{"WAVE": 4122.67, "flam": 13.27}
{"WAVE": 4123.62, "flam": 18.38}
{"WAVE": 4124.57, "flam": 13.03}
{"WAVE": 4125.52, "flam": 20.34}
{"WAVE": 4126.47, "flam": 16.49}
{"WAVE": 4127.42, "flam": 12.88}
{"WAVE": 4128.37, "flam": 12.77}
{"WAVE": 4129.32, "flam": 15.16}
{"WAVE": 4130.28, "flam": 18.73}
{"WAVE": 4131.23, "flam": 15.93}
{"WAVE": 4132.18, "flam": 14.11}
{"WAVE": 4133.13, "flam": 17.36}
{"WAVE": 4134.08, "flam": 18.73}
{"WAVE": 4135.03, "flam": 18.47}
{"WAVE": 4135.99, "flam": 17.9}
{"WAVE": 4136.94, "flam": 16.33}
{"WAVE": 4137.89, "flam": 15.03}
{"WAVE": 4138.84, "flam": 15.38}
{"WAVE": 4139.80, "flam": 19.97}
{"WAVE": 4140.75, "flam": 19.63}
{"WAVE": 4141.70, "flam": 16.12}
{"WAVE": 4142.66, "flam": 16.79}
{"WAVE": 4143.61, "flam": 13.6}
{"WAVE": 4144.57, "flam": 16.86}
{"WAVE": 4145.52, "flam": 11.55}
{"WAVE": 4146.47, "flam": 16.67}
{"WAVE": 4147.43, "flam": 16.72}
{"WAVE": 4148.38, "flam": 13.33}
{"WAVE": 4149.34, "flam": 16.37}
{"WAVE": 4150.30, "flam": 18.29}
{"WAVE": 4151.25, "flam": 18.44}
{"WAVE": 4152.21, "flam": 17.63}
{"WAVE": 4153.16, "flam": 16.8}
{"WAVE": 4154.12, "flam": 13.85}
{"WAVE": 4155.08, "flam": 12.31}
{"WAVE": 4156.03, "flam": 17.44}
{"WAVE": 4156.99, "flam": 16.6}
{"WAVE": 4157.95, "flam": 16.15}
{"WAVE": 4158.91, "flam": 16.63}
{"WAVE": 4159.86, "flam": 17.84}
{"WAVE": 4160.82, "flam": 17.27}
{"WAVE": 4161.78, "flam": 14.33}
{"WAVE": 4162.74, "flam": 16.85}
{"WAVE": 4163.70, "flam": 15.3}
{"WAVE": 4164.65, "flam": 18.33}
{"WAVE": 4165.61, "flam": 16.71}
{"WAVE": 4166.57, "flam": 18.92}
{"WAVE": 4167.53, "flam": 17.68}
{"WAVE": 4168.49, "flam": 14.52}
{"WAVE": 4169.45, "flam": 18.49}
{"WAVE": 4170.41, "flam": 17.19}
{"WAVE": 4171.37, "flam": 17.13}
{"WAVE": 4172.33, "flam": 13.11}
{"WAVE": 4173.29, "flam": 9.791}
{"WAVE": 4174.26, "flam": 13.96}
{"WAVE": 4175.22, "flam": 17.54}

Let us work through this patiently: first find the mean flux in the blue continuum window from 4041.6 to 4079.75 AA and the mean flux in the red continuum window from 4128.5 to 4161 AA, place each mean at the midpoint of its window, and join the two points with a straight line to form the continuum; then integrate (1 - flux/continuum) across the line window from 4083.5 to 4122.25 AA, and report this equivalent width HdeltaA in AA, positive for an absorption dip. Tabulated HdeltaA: 6.5 AA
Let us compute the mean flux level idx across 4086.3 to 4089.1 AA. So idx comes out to 15.2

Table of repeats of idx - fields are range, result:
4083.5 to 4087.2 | 15.2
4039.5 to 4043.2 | 17.5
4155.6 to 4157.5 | 16.9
